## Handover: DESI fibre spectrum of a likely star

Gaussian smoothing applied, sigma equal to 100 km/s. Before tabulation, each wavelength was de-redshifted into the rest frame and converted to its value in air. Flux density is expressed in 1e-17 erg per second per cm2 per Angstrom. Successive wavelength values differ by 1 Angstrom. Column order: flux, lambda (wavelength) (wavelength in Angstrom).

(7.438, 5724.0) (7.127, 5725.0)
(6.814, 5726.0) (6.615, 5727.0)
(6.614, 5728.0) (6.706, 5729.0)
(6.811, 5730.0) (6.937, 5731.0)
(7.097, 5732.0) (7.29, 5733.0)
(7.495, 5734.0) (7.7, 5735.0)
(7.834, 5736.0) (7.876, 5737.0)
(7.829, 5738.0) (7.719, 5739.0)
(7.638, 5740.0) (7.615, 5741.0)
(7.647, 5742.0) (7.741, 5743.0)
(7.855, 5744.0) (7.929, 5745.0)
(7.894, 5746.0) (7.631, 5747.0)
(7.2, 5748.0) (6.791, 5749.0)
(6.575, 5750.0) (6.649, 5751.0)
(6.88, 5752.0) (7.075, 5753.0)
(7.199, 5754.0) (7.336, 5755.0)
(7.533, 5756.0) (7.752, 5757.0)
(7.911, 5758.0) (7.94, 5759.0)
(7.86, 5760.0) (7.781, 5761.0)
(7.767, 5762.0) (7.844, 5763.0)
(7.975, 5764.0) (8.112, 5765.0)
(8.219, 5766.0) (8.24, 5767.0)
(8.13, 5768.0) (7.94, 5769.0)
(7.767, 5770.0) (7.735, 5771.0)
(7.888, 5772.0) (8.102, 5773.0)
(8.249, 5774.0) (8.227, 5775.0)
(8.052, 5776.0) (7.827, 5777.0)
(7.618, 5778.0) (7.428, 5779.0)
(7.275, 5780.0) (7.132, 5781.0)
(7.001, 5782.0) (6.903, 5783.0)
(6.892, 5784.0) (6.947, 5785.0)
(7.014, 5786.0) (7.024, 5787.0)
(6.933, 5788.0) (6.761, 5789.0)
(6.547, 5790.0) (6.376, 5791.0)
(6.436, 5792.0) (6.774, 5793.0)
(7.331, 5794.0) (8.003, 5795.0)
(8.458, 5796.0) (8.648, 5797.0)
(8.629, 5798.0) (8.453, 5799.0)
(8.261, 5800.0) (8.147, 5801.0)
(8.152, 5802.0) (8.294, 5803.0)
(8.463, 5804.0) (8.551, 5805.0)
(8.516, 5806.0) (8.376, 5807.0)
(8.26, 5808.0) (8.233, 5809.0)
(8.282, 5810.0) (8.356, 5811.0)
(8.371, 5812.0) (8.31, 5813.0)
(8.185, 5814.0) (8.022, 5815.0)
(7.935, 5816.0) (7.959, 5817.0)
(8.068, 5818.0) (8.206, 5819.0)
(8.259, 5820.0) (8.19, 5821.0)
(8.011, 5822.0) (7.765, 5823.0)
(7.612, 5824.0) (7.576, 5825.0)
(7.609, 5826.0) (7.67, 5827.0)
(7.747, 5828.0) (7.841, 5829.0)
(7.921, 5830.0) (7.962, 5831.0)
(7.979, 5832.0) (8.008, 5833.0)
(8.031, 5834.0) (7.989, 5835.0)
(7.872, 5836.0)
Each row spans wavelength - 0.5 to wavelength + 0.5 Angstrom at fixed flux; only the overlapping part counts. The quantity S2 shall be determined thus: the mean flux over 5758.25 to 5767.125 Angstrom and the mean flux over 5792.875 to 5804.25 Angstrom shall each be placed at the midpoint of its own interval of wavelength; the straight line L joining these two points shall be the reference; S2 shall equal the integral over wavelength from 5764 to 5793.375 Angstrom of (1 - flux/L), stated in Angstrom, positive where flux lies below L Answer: 2.2 Angstrom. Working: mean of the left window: 7.96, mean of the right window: 8.17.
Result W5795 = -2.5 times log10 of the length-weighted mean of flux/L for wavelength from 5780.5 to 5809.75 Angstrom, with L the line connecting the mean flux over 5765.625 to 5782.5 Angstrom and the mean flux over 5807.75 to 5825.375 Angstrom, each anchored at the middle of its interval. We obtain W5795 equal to 0.04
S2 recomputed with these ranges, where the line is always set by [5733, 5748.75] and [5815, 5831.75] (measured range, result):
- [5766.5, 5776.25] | -0.3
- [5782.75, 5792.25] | 1.2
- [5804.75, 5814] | -0.6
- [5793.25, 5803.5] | -0.5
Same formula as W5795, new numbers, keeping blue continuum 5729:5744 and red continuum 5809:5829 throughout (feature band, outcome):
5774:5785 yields 0.04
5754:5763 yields -0.01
